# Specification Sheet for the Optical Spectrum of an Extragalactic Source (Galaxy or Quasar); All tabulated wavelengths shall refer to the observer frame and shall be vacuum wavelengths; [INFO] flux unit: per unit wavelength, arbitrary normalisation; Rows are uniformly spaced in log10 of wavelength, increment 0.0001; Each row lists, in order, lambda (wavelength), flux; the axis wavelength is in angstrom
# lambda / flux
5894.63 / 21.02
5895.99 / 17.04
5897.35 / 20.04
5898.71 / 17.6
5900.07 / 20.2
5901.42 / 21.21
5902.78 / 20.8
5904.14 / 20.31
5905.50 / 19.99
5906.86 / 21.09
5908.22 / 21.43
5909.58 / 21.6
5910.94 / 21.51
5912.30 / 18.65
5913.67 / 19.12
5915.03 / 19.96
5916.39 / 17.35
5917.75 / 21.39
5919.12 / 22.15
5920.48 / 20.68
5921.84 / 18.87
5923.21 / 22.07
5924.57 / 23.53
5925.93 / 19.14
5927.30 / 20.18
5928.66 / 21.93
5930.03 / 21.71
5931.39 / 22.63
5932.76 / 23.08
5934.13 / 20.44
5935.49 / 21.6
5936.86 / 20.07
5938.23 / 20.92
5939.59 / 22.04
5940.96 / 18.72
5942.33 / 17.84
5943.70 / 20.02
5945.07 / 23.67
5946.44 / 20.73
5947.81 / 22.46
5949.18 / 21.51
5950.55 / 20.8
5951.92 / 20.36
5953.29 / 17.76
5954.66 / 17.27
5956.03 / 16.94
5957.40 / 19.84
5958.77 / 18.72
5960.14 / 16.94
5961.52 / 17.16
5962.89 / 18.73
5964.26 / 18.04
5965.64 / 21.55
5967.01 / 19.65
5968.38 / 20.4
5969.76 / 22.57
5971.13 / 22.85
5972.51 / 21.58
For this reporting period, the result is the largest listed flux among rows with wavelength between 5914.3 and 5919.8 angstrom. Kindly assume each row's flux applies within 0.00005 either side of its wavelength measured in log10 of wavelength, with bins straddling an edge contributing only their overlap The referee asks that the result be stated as 22.15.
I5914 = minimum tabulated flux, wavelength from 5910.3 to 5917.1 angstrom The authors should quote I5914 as 17.35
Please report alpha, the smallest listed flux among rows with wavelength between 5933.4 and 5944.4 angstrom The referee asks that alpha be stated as 17.84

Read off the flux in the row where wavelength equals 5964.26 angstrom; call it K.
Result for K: 18.04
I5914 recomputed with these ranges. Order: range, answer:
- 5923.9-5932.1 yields 19.14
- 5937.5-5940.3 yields 20.92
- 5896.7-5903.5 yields 17.6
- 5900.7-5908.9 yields 19.99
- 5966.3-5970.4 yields 19.65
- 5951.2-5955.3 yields 17.27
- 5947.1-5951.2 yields 20.8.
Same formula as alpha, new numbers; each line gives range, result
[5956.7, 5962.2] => 16.94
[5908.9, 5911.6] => 21.51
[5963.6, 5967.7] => 18.04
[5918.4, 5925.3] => 18.87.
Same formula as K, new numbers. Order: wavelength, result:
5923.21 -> 22.07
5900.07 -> 20.2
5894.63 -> 21.02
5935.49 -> 21.6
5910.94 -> 21.51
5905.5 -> 19.99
